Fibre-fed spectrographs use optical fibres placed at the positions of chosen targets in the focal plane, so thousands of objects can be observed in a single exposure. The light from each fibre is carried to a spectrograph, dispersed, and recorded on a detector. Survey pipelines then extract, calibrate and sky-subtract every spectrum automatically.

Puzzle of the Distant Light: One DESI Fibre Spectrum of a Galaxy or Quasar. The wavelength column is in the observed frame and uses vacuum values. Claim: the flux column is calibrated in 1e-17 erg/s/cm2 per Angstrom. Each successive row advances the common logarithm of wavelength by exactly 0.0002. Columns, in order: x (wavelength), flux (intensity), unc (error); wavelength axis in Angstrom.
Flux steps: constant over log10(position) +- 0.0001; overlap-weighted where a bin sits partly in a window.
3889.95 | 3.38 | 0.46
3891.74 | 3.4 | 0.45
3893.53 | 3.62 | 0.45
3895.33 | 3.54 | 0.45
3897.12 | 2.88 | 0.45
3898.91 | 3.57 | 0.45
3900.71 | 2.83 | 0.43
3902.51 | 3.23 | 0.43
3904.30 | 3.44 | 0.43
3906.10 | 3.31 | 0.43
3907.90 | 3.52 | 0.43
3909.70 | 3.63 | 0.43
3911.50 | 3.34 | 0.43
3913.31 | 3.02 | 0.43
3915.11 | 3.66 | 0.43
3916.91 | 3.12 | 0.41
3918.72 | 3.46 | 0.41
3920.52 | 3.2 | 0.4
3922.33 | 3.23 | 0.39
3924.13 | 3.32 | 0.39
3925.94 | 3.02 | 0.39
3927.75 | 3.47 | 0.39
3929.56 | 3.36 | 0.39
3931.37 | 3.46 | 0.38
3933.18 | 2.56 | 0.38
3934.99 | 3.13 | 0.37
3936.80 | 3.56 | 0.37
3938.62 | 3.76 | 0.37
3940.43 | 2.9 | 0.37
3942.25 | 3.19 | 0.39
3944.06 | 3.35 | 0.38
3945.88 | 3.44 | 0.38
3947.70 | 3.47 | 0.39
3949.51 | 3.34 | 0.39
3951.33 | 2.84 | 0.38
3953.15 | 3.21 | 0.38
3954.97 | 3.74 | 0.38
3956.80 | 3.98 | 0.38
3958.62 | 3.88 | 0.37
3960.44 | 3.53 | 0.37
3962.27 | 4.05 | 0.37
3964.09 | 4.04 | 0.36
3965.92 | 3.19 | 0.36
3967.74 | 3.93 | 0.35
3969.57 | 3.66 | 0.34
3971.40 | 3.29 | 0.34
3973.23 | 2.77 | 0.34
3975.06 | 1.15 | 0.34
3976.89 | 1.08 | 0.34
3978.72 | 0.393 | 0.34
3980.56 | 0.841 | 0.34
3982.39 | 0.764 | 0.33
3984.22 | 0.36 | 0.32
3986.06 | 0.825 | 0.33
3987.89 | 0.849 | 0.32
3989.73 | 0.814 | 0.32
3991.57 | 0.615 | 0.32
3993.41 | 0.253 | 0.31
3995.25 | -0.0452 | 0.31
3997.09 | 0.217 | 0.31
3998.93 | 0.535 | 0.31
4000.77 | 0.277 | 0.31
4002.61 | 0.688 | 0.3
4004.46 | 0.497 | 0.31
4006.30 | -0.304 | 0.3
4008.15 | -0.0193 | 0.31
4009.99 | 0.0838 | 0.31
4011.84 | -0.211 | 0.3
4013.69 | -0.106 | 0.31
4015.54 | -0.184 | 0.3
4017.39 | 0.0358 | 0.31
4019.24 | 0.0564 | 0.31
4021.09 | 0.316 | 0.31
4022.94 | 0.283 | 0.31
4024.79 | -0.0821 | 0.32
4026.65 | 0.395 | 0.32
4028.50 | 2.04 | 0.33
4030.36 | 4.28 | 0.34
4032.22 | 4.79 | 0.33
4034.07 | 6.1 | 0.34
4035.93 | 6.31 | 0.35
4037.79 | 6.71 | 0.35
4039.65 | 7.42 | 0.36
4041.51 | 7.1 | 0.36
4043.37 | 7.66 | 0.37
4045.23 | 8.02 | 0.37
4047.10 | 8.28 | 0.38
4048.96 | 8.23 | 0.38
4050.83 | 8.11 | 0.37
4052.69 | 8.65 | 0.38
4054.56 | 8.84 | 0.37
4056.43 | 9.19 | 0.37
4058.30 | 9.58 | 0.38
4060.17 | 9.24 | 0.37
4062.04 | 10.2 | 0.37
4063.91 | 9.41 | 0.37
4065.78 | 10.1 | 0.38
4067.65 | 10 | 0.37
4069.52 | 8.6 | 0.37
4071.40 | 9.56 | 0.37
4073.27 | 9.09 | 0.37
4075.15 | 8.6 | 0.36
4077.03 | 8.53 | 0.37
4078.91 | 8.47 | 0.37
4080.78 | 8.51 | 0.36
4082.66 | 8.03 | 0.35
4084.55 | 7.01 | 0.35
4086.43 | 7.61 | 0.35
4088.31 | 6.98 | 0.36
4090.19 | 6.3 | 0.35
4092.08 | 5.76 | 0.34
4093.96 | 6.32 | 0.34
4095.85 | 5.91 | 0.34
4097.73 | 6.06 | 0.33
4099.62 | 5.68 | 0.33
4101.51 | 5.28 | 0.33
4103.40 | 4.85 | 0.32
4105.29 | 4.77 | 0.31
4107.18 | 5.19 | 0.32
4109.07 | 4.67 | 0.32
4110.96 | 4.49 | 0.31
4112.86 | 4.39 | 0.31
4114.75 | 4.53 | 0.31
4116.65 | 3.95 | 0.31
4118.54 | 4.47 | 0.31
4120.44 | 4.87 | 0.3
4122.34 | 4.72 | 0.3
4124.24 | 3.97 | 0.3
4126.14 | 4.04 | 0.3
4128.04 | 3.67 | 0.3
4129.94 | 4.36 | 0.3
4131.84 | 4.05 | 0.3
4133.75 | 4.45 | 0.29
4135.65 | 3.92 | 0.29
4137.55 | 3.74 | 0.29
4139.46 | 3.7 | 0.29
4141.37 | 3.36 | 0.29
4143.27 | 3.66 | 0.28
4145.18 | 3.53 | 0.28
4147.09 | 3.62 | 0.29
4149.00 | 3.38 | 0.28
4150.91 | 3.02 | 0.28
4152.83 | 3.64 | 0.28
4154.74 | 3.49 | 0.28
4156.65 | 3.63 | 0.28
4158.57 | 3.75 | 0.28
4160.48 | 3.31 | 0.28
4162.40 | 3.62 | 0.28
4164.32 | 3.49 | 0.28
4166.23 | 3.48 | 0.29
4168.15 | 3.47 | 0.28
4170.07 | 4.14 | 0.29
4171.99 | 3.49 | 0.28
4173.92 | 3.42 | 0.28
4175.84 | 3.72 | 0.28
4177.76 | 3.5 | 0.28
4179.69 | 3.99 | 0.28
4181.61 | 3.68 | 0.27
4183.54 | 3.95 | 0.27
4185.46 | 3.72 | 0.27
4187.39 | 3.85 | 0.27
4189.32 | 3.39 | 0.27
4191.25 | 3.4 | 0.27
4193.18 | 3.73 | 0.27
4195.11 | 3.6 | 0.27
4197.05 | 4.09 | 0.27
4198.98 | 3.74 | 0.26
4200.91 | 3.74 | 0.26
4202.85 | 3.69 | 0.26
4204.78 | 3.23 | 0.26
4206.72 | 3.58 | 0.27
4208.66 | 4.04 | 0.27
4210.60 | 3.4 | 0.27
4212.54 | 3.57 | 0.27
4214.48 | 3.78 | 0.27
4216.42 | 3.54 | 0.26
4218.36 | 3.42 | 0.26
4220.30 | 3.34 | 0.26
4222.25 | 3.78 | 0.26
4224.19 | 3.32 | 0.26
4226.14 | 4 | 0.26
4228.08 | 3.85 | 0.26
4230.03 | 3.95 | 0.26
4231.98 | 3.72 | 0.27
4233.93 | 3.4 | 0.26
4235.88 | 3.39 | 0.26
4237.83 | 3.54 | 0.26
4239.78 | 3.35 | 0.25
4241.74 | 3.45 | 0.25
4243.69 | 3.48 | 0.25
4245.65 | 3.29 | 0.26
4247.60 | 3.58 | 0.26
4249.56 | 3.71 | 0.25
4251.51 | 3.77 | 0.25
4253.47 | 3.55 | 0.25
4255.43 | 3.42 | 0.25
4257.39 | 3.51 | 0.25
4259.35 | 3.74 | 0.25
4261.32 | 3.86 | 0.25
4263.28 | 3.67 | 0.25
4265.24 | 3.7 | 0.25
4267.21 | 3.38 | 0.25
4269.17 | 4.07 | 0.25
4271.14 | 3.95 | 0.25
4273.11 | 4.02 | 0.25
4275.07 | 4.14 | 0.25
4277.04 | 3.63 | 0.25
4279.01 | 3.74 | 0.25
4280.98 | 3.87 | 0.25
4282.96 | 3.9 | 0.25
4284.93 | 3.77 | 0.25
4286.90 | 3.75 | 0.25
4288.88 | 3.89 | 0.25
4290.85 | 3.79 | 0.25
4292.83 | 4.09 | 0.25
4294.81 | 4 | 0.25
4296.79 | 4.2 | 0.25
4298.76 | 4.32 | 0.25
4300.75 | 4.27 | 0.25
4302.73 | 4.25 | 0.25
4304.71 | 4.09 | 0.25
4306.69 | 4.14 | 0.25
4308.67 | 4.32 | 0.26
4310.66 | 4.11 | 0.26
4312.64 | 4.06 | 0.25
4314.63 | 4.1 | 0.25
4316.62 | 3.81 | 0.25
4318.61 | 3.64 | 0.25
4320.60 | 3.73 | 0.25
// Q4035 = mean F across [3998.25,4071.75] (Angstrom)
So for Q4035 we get 4.76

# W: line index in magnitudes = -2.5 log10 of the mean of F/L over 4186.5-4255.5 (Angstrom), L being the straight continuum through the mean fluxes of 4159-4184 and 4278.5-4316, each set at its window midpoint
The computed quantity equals 0.05 mag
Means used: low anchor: 3.63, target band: 3.6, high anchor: 4.04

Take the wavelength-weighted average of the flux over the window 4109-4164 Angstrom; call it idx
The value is 3.91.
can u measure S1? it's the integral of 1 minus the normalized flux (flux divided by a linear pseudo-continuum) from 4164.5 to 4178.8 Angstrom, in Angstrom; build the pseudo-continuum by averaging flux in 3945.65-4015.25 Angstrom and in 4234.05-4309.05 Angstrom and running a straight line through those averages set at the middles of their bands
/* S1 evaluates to -2.4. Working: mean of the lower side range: 1.69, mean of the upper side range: 3.8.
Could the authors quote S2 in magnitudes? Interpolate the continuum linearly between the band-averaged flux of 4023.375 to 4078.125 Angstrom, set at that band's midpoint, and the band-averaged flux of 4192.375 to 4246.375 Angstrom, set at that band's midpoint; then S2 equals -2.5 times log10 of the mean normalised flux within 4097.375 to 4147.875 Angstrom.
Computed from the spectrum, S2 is 0.31 mag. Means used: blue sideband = 7.36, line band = 4.35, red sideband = 3.61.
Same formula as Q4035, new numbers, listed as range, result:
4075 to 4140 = 5.45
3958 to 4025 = 1.14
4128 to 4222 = 3.66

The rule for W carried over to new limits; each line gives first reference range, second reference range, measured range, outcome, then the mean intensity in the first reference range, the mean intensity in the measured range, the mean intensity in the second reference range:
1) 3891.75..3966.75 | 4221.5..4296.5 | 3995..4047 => 0.41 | 3.38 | 2.38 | 3.72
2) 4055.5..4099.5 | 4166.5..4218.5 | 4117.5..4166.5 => 0.42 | 8.17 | 3.81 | 3.66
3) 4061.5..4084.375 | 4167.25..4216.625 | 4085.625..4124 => 0.39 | 9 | 5.3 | 3.67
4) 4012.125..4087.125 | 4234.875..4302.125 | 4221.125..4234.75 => 0.14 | 6.33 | 3.72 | 3.76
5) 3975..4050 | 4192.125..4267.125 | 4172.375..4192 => -0.11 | 2.16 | 3.66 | 3.62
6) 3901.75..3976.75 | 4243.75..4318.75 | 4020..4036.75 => 0.28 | 3.31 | 2.67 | 3.87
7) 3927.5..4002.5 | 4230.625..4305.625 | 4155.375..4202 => -0.10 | 2.36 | 3.66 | 3.77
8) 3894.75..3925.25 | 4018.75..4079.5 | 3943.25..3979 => 0.40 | 3.31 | 3.16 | 6.84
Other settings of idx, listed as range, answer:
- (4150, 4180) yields 3.56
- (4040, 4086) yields 8.68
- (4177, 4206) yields 3.69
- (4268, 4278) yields 3.95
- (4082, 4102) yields 6.45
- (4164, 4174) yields 3.6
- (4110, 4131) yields 4.31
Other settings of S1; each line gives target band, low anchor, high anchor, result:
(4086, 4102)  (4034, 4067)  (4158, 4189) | 1.2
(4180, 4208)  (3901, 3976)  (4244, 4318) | 0.4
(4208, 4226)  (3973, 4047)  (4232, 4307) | -1.0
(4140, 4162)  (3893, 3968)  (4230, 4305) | 0.8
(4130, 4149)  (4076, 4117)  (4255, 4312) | 6.1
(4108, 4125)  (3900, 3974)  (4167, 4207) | -4.1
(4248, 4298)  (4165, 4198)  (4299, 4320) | 2.0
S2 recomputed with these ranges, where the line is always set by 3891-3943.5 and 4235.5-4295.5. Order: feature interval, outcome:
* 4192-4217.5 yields -0.01 mag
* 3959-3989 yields 0.47 mag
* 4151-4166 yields 0.02 mag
